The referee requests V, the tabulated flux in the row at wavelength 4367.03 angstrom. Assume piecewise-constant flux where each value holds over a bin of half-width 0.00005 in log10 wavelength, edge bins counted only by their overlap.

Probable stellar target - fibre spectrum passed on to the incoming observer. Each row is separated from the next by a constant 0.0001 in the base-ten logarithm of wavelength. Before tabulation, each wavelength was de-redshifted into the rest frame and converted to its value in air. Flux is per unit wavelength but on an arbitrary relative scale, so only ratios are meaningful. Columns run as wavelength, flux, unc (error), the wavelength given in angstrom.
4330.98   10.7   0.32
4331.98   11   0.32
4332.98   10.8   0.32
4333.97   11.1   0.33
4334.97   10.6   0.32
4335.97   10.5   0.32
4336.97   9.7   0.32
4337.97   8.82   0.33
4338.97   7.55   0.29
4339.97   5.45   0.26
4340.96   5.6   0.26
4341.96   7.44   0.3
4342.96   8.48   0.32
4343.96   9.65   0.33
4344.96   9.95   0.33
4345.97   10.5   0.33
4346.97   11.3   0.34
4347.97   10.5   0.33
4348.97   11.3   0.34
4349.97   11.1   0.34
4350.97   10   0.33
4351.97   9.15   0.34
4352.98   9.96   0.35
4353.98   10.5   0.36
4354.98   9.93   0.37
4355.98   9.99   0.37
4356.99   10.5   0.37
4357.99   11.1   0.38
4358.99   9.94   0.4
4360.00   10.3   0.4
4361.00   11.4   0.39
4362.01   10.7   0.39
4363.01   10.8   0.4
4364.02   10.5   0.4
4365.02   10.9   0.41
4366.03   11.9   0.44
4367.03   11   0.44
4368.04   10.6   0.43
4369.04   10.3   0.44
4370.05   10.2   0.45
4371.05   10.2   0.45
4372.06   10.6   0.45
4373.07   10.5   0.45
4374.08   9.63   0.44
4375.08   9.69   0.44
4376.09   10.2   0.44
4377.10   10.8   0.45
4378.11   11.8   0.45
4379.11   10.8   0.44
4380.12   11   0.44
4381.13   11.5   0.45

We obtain 11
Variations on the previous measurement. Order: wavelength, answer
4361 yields 11.4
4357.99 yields 11.1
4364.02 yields 10.5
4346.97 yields 11.3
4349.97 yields 11.1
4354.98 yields 9.93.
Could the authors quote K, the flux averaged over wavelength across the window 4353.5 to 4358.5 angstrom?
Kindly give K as 10.4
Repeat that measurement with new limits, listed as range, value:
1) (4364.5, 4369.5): 11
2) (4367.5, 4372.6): 10.4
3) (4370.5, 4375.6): 10.1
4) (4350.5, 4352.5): 9.54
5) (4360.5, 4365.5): 10.9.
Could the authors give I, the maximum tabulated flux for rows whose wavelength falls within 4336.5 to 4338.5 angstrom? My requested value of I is 9.7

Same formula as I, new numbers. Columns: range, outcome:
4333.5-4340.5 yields 11.1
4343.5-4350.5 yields 11.3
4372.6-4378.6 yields 11.8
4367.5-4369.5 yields 10.6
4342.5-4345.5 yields 9.95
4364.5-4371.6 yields 11.9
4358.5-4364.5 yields 11.4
